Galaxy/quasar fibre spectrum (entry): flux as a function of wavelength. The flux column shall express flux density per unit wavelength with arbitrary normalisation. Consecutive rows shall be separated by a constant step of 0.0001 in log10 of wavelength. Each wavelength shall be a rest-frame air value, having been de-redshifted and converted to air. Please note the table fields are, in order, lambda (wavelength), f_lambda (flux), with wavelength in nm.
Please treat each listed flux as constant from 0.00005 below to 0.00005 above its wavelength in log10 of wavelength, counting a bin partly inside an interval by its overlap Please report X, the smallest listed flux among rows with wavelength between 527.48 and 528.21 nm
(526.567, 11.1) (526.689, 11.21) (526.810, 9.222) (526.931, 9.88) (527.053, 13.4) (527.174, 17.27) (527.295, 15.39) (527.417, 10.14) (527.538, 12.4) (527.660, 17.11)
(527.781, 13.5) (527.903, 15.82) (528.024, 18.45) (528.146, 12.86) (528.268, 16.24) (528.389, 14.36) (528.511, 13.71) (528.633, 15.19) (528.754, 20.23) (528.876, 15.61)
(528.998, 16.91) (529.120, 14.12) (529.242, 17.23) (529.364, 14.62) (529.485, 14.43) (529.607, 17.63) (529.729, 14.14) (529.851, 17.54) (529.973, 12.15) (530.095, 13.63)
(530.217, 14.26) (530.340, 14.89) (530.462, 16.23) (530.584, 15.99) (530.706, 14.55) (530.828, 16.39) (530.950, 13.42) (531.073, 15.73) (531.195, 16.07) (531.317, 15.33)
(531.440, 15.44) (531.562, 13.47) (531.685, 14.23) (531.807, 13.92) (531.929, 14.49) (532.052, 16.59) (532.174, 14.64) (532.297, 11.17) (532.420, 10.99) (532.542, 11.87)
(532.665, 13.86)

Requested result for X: 12.4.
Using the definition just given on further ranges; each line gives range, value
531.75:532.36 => 11.17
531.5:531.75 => 13.47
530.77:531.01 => 13.42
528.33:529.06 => 13.71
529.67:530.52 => 12.15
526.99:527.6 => 10.14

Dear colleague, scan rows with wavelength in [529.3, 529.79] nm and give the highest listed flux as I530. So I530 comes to 17.63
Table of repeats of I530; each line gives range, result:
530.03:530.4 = 14.89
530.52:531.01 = 16.39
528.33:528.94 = 20.23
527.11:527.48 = 17.27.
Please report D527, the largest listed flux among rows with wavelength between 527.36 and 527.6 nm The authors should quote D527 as 12.4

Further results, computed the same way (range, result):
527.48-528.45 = 18.45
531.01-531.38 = 16.07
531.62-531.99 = 14.49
